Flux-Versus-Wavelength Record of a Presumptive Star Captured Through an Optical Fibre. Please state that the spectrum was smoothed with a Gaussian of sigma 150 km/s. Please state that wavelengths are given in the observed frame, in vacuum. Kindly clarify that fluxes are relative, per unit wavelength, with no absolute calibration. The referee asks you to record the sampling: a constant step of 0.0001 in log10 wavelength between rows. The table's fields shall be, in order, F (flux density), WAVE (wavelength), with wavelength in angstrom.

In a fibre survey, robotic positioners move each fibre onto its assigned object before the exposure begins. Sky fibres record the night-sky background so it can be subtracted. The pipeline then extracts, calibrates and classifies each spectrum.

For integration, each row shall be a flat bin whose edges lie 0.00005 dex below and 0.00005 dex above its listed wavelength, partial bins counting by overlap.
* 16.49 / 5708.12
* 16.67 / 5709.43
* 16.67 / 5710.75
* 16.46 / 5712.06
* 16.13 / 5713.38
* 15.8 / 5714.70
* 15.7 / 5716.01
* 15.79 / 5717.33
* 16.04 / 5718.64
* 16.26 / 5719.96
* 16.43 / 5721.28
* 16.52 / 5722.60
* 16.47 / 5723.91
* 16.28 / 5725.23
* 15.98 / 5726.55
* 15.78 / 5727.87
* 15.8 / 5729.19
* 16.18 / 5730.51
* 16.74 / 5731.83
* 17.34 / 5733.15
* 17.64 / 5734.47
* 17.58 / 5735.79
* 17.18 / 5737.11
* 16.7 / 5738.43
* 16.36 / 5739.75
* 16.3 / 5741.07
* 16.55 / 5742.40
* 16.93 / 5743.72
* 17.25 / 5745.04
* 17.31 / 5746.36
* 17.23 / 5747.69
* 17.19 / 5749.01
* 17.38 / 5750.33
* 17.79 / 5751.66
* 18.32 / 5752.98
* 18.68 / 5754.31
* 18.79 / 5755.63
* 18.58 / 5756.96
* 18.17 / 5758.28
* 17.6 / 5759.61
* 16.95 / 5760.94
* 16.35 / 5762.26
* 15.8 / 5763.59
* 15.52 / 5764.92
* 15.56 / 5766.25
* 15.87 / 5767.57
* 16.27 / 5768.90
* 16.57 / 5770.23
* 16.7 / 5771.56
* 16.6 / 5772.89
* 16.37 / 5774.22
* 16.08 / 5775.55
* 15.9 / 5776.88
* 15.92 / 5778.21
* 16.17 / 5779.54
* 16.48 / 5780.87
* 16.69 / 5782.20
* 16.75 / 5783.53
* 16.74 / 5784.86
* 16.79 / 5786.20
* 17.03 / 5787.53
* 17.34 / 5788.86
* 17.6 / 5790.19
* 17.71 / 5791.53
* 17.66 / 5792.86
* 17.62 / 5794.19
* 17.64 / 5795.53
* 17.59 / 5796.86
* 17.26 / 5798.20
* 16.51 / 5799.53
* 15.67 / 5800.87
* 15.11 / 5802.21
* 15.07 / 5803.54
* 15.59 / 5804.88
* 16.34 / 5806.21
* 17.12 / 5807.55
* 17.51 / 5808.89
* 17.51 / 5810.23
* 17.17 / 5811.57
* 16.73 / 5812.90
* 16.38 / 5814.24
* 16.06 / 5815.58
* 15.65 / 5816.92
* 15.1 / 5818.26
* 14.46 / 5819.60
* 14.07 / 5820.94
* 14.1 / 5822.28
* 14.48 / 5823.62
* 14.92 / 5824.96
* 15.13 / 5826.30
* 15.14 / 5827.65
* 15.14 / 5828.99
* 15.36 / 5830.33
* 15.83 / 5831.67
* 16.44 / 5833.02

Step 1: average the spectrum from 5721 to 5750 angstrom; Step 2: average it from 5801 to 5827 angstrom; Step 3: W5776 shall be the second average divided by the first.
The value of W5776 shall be 0.94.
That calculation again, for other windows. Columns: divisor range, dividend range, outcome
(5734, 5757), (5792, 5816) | 0.96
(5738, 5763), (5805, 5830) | 0.90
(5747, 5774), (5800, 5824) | 0.93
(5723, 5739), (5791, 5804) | 1.01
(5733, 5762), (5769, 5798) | 0.97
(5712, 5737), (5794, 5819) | 1.01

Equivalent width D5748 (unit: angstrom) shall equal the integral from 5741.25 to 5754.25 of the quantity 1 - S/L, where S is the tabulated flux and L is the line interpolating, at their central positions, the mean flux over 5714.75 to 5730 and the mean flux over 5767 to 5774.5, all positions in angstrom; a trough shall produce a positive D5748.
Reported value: -0.9 angstrom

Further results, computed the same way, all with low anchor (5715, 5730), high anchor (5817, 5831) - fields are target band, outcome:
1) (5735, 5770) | -3.03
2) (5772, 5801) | -2.95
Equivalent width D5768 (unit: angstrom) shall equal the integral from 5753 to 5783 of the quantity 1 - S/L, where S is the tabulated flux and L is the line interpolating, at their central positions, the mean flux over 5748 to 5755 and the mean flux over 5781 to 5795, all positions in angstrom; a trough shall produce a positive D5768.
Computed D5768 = 1.4 angstrom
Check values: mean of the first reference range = 17.9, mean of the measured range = 16.7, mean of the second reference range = 17.2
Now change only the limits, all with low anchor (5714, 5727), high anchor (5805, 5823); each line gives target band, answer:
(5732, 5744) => -0.63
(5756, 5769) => -0.53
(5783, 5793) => -0.72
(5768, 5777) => -0.18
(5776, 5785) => -0.17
